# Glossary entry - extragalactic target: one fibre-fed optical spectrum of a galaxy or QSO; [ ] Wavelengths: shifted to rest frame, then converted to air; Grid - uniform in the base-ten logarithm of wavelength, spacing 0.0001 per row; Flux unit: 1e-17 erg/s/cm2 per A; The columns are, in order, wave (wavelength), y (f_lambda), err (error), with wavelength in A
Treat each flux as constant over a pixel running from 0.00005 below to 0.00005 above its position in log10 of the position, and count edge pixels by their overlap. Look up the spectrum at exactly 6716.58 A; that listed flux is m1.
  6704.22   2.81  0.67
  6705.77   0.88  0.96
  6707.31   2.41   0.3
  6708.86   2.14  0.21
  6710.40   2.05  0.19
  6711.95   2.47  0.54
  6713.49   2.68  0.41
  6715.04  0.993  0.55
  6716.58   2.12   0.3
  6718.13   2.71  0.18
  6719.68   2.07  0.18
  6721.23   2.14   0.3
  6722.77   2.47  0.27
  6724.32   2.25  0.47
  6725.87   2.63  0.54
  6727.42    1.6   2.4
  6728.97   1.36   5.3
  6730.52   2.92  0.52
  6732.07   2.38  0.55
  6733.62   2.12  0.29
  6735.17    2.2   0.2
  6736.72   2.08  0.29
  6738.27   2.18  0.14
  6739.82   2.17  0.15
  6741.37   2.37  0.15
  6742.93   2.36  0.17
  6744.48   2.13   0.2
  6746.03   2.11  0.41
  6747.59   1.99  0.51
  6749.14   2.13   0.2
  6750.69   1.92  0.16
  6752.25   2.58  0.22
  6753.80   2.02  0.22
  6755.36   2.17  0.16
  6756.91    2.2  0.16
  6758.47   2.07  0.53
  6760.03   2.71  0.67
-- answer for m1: 2.12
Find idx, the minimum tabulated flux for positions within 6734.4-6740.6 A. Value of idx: 2.08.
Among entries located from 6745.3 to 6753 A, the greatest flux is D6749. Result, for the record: 2.58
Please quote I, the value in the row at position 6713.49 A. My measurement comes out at 2.68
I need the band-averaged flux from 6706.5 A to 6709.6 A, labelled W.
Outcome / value 2.26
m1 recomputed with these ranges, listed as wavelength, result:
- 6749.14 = 2.13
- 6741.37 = 2.37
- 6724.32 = 2.25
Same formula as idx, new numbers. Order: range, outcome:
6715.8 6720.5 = 2.07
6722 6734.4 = 1.36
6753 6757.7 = 2.02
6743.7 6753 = 1.92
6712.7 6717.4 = 0.993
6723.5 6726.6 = 2.25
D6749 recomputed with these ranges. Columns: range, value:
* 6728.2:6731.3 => 2.92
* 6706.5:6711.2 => 2.41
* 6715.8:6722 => 2.71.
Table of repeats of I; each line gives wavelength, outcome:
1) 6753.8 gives 2.02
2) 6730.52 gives 2.92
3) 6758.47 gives 2.07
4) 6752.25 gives 2.58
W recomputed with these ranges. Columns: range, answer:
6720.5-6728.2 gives 2.22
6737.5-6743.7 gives 2.27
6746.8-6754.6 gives 2.13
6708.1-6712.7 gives 2.22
